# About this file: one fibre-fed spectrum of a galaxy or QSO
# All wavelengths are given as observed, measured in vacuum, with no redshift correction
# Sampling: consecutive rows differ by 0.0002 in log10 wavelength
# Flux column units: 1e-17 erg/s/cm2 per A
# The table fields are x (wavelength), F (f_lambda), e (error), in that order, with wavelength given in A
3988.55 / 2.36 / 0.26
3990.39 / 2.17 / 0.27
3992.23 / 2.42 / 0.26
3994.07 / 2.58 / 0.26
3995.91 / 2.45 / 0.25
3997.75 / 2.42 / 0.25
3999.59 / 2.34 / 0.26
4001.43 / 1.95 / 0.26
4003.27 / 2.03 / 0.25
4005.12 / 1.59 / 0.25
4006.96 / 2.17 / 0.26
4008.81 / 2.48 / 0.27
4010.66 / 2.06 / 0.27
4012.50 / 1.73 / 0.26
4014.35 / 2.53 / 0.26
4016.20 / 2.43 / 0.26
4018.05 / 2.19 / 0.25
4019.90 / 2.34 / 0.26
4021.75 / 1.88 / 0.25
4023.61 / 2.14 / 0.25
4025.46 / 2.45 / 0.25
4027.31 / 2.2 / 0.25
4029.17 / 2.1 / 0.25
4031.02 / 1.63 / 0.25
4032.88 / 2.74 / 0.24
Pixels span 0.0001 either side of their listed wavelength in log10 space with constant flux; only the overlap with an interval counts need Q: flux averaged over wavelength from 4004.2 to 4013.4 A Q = 2.01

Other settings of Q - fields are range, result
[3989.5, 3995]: 2.39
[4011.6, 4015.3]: 2.13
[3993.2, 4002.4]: 2.35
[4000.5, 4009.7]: 2.04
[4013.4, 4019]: 2.38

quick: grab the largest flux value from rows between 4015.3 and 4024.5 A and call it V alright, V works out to 2.43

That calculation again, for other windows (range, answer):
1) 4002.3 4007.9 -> 2.17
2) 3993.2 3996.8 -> 2.58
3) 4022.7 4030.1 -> 2.45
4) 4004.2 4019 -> 2.53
